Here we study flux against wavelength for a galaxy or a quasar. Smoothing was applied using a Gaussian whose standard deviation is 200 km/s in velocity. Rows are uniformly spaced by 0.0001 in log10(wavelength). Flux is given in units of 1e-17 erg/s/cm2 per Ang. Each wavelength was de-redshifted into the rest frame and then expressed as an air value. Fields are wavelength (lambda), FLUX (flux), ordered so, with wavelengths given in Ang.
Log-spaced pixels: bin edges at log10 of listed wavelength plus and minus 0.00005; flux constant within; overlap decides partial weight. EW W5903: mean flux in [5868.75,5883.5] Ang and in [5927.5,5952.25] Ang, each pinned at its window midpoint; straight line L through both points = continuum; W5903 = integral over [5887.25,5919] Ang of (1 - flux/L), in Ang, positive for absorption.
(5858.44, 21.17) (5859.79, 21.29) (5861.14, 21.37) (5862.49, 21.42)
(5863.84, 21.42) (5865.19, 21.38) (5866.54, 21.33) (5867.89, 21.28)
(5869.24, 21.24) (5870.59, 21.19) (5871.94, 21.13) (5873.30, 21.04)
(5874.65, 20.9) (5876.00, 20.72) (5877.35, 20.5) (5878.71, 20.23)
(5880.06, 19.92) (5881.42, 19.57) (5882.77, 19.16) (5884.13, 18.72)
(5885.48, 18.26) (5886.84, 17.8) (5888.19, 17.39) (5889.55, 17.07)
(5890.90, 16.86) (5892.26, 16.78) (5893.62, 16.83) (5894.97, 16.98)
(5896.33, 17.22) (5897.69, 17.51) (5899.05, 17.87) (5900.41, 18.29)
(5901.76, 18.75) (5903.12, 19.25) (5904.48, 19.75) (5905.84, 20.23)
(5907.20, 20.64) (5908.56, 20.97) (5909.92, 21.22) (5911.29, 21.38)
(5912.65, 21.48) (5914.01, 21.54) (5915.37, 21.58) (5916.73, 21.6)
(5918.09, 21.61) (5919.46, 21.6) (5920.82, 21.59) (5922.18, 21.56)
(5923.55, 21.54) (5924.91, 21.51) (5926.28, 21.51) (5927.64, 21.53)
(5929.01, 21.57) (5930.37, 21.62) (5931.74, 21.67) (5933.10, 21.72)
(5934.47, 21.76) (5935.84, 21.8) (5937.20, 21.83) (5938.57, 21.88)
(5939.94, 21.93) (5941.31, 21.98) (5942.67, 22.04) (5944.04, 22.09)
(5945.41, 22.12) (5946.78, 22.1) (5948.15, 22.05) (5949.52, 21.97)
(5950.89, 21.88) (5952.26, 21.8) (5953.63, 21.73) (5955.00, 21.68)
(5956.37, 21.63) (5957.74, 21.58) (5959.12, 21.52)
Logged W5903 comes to 2.8 Ang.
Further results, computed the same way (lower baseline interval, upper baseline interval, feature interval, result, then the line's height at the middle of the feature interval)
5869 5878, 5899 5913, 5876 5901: 2.8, 20.5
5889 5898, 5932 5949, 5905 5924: -2.1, 19.2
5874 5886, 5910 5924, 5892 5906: 1.8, 20.7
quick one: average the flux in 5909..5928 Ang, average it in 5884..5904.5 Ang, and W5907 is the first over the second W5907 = 1.21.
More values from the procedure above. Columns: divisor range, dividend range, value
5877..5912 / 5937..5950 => 1.17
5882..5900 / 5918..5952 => 1.24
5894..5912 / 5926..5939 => 1.13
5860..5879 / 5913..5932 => 1.02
